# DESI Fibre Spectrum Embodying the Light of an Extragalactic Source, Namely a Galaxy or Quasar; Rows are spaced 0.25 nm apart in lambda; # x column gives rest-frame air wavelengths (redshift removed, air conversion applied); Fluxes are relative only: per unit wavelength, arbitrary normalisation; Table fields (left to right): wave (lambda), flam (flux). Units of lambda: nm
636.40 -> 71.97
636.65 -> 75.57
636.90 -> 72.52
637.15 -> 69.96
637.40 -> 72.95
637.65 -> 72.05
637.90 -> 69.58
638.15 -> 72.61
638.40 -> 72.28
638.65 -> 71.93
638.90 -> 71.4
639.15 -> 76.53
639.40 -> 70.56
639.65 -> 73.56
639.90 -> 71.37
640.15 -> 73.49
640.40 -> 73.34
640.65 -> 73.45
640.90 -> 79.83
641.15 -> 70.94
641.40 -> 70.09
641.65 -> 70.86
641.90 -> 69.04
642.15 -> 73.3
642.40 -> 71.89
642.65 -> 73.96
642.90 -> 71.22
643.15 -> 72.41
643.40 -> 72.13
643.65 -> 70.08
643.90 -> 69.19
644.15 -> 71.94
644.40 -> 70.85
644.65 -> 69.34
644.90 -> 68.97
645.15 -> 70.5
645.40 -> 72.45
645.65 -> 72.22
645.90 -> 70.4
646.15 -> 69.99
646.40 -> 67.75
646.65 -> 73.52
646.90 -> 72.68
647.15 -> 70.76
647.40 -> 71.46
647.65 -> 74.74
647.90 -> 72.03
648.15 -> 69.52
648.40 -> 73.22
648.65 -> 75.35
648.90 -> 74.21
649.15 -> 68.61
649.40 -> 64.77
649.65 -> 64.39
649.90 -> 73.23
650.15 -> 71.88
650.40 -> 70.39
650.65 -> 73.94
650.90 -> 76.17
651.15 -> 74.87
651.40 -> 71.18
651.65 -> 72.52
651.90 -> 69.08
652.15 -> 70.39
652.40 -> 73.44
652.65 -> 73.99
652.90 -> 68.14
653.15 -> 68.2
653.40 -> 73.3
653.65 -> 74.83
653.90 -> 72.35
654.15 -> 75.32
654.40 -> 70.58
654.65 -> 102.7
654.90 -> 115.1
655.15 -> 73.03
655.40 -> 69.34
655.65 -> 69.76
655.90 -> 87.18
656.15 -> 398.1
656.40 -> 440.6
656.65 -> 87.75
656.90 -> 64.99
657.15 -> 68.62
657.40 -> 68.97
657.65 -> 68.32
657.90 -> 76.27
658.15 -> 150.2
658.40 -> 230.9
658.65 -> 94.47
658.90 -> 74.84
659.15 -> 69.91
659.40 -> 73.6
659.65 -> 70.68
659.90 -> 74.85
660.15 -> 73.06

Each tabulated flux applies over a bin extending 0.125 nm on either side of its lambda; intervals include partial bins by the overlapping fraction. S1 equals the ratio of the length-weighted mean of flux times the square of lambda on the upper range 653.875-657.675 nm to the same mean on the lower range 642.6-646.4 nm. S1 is 1.8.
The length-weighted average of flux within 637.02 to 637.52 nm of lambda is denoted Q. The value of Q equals 71.5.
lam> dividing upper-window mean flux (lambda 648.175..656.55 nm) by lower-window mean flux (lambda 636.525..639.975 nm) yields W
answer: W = 1.31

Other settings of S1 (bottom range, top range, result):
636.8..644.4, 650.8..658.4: 1.49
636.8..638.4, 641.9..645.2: 1.01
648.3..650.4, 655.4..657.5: 2.26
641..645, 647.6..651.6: 1.03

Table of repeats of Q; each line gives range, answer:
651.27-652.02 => 71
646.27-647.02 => 71.3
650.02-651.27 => 73.4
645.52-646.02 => 71.3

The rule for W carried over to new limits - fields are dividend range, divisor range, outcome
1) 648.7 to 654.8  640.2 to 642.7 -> 1.01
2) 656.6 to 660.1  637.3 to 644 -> 1.26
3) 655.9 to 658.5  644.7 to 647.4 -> 2.27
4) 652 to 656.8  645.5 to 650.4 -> 1.60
